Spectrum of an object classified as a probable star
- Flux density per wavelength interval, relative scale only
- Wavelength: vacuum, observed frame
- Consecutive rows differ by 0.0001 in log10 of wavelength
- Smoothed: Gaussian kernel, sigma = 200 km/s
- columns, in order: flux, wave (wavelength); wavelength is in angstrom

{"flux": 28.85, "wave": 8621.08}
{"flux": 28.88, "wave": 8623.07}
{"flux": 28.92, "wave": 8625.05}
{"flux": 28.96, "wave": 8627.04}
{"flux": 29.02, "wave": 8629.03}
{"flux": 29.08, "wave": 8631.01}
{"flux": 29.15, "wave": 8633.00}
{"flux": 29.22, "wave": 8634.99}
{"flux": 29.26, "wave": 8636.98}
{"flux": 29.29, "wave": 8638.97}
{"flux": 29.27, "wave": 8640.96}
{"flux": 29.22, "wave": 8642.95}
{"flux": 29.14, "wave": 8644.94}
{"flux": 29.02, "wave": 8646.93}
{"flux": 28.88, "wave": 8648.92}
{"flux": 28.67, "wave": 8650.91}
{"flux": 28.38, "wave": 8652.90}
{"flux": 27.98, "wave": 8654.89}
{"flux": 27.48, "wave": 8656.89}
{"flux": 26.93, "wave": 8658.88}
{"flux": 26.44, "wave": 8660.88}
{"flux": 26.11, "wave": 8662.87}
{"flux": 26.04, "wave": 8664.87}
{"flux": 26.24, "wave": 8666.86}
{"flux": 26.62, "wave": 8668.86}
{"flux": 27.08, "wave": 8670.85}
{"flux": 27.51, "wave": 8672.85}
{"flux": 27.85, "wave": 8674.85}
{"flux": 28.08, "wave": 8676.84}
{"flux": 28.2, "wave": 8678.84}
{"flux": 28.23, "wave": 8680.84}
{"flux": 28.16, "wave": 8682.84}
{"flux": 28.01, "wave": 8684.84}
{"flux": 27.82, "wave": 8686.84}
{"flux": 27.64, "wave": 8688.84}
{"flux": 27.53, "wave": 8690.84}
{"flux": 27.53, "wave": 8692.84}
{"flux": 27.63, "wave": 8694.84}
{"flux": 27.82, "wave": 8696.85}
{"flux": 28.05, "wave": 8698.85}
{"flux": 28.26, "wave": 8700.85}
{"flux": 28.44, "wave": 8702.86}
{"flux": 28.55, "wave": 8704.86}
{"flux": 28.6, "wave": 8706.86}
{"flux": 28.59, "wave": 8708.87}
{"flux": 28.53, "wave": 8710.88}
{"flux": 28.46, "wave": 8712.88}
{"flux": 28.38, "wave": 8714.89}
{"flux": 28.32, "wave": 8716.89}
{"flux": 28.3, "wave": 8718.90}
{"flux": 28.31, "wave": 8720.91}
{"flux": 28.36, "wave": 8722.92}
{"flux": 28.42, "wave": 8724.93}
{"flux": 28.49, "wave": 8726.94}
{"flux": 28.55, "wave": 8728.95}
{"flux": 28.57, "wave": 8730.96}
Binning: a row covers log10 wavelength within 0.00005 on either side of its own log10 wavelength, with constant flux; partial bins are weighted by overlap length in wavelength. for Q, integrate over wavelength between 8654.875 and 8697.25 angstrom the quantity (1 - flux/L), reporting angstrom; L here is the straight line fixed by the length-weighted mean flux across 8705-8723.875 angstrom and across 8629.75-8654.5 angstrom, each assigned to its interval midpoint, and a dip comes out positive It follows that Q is 2.0 angstrom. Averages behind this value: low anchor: 29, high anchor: 28.4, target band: 27.4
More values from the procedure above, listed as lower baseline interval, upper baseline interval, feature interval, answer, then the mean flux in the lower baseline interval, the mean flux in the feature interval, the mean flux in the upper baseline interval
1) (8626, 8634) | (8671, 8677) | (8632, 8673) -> 0.5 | 29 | 28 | 27.7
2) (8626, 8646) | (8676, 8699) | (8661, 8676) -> 0.8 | 29.2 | 26.8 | 27.9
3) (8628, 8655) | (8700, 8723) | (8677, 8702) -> 0.6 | 29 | 27.9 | 28.4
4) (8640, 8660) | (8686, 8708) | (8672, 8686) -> 0.1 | 28.5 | 28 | 28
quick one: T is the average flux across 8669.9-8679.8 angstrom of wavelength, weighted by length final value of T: 27.7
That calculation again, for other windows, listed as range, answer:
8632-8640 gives 29.2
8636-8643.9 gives 29.3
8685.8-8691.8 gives 27.7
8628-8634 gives 29.1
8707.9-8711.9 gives 28.6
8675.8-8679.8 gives 28.2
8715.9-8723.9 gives 28.3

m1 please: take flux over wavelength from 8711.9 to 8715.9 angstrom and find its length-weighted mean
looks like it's 28.4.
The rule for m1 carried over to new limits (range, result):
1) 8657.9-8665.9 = 26.4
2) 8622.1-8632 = 29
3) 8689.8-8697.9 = 27.6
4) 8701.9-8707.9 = 28.5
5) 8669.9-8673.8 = 27.3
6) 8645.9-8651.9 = 28.9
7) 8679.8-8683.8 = 28.2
